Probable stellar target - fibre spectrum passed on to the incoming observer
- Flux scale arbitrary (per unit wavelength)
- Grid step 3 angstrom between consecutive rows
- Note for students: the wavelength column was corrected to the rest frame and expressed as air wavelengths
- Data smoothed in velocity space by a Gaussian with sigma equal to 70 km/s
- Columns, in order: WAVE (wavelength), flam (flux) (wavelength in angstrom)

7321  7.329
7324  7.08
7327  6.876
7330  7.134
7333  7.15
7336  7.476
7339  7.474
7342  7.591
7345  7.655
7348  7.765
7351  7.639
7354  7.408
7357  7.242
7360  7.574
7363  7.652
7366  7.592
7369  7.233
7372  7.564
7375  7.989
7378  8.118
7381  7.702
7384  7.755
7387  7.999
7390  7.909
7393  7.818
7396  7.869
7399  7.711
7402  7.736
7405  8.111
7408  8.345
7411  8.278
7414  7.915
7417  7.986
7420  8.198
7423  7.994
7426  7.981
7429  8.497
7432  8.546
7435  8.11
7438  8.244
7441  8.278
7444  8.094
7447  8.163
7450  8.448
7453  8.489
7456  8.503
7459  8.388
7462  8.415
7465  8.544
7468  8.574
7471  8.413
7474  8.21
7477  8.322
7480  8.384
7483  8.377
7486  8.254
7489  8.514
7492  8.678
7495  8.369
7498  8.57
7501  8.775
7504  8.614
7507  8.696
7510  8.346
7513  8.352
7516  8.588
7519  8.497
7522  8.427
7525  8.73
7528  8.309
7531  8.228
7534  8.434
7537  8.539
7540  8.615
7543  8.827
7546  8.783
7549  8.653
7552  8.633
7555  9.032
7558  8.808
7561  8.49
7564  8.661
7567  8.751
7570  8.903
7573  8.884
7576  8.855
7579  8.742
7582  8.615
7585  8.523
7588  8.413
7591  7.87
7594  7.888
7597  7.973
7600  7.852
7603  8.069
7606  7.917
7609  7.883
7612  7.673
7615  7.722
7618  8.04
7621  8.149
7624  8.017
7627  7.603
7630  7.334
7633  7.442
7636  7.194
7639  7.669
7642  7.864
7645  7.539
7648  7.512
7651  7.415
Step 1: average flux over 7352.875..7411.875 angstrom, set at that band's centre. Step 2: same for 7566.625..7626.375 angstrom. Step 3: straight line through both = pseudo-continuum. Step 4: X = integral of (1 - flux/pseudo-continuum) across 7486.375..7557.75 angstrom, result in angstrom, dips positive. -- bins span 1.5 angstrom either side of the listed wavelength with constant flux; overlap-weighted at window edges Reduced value -4.5 angstrom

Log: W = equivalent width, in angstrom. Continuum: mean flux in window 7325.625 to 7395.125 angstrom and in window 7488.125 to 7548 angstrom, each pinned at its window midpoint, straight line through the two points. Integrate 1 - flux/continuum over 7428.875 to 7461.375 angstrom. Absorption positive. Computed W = -0.95 angstrom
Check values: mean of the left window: 7.58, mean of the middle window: 8.34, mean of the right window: 8.55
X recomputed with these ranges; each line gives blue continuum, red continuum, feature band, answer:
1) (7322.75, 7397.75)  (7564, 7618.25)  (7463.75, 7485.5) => -1.3 angstrom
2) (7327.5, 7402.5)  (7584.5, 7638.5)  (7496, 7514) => -1.9 angstrom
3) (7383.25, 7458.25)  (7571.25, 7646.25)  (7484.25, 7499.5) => -0.8 angstrom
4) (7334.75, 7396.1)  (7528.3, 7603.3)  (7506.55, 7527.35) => -0.5 angstrom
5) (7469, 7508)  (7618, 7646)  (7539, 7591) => -4.2 angstrom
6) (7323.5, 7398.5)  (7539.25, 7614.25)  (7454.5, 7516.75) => -3.0 angstrom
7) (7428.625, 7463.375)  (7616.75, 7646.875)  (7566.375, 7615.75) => -2.8 angstrom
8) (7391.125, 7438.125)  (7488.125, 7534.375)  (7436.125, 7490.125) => -0.5 angstrom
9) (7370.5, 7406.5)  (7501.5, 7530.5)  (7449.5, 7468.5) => -0.6 angstrom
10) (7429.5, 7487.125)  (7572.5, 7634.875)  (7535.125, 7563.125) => -1.8 angstrom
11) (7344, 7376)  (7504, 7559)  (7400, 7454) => -1.5 angstrom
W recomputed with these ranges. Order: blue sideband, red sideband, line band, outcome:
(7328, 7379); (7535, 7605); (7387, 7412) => -0.7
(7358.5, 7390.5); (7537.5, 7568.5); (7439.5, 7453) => -0.2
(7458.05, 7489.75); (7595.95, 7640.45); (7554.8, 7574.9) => -1.9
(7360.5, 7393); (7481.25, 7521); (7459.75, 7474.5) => -0.3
